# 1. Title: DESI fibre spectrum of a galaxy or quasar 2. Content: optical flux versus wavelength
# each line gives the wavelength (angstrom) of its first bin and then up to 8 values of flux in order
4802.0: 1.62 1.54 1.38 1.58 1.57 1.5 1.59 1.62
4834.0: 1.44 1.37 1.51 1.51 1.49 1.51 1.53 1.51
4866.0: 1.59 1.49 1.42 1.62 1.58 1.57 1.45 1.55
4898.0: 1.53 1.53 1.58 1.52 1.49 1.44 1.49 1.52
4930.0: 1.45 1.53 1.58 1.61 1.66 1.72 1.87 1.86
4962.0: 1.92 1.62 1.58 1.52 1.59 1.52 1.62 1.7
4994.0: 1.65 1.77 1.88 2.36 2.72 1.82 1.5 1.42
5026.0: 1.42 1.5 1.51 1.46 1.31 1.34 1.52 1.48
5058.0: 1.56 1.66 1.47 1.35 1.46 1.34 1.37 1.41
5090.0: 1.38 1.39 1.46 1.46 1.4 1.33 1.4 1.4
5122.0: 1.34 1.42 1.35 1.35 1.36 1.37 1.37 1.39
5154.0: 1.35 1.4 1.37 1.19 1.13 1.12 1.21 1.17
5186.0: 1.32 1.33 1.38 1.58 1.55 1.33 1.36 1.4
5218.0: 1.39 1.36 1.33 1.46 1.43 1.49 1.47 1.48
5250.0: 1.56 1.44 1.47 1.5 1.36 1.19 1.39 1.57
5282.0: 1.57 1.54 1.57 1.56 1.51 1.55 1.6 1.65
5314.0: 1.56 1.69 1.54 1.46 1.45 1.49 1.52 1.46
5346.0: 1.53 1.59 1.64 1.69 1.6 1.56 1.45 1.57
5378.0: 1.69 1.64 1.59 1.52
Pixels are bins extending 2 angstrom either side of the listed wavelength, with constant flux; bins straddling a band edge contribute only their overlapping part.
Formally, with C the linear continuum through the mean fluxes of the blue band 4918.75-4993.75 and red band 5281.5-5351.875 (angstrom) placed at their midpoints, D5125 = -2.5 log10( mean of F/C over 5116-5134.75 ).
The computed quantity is 0.16 mag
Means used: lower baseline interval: 1.63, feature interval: 1.37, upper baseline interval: 1.55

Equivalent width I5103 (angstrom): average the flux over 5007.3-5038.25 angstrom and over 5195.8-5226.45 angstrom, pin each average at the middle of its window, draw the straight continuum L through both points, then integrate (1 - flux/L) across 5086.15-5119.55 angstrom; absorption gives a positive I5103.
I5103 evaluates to 3.7 angstrom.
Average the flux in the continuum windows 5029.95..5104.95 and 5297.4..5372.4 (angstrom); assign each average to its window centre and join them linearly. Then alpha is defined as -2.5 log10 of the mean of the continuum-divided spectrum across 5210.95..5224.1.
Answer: 0.09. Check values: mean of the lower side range 1.44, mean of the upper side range 1.56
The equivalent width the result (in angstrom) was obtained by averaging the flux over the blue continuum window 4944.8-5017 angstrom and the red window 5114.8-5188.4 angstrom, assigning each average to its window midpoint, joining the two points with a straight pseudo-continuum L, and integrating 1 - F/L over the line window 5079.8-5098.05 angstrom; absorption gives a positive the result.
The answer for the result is 1.16 angstrom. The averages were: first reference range 1.8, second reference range 1.31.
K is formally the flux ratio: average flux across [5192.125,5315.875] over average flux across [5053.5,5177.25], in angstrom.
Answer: 1.1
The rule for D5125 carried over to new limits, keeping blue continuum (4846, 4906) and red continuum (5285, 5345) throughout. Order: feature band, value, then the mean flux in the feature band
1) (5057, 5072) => 0.02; 1.51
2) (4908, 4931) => 0.03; 1.49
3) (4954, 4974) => -0.14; 1.74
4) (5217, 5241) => 0.09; 1.41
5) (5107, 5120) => 0.12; 1.38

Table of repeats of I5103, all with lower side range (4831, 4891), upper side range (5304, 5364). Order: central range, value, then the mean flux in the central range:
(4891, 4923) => -0.02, 1.52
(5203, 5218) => 1.65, 1.38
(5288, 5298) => 0.04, 1.55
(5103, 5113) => 1.04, 1.38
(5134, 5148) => 1.61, 1.36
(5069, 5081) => 1.17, 1.39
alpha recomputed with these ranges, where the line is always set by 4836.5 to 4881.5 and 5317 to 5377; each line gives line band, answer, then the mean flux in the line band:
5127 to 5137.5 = 0.13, 1.36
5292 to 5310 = -0.01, 1.57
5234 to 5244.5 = 0.05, 1.47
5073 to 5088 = 0.10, 1.39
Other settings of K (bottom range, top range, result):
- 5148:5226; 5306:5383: 1.18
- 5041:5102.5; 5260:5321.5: 1.06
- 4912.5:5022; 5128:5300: 0.82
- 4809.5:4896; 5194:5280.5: 0.94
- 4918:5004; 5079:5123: 0.85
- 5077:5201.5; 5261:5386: 1.14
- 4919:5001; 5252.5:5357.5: 0.93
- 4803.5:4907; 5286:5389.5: 1.03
